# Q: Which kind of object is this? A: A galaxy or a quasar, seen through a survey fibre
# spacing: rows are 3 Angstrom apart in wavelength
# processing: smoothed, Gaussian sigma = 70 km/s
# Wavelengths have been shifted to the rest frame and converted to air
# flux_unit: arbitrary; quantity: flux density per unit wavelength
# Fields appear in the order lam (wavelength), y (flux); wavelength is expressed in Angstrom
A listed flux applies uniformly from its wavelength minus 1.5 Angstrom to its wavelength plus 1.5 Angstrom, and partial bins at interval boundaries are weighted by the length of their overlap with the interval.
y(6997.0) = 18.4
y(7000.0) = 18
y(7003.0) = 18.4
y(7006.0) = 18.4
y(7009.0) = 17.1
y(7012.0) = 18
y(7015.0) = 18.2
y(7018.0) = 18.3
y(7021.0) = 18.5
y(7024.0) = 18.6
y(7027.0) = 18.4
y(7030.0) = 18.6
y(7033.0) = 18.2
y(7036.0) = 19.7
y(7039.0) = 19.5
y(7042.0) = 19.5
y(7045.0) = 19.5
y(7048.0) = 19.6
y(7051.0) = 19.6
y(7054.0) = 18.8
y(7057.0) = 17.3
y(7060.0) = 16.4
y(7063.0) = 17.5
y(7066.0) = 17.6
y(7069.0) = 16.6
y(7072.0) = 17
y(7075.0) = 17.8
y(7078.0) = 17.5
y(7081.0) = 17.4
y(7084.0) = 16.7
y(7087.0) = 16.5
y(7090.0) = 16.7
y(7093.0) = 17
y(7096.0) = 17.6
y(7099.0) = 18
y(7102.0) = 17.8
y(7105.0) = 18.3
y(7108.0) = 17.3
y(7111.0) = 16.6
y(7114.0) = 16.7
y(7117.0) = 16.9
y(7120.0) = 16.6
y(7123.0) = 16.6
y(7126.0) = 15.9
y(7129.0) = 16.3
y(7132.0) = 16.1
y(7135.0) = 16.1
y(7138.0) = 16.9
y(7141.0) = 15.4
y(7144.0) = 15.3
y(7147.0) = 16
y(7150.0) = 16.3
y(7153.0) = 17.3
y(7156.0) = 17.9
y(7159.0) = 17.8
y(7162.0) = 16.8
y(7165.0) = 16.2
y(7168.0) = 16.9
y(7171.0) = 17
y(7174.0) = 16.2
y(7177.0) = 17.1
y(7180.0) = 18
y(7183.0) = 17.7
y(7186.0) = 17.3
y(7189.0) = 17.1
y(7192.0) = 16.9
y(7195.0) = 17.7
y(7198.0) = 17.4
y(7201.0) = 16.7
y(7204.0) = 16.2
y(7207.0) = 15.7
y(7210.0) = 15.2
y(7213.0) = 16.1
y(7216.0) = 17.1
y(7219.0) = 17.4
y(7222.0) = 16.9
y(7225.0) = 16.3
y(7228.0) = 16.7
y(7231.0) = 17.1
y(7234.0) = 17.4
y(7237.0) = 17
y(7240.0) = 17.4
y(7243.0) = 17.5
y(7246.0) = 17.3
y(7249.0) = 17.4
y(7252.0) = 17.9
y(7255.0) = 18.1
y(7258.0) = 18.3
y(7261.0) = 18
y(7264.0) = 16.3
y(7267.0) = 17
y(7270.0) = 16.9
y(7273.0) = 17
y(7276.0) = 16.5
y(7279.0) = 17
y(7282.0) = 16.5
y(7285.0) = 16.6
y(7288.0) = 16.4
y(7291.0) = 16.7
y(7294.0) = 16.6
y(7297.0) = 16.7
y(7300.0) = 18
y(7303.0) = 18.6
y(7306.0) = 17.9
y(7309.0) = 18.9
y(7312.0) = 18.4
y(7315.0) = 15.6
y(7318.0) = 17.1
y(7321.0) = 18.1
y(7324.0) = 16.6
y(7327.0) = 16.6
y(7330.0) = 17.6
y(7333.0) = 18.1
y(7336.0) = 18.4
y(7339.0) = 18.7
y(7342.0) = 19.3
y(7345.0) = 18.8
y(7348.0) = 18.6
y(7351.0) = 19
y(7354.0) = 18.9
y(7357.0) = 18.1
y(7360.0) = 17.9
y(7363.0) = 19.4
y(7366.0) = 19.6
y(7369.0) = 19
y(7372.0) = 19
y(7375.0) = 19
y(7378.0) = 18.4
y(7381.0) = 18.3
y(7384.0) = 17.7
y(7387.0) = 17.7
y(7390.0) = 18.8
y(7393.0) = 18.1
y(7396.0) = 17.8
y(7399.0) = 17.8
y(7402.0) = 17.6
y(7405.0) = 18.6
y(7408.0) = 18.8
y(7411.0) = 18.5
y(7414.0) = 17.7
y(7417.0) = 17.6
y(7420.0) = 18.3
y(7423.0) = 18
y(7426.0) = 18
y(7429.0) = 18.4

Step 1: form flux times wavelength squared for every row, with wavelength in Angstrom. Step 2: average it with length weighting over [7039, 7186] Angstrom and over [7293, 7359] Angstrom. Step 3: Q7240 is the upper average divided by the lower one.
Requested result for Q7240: 1.1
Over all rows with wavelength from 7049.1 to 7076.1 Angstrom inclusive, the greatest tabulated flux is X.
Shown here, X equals 19.6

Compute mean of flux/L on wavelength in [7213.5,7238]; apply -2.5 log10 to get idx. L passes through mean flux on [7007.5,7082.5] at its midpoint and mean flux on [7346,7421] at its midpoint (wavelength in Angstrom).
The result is 0.08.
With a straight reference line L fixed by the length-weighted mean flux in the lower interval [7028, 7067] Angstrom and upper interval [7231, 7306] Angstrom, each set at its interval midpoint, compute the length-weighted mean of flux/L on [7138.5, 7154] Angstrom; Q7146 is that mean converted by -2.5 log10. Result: 0.122 mag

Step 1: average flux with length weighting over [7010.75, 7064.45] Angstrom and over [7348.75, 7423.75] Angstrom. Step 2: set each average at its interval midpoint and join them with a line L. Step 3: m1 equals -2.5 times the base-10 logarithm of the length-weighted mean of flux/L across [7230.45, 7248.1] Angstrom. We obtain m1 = 0.07 mag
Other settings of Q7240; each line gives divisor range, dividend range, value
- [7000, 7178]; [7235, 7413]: 1.09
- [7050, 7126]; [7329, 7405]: 1.16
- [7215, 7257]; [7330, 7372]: 1.12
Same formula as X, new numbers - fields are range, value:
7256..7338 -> 18.9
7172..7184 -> 18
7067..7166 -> 18.3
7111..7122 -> 16.9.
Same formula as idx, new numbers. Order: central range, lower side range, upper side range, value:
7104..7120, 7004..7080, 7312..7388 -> 0.072 mag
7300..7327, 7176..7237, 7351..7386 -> 0.027 mag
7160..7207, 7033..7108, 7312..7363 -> 0.061 mag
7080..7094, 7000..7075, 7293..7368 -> 0.088 mag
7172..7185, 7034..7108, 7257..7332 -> 0.020 mag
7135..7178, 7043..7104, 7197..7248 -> 0.035 mag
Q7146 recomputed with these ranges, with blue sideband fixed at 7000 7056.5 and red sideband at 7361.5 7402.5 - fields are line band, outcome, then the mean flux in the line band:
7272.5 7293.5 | 0.12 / 16.7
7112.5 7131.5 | 0.13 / 16.5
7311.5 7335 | 0.08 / 17.2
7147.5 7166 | 0.10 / 17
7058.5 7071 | 0.10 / 17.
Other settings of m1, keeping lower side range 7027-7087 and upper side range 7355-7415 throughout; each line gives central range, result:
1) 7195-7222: 0.10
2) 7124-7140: 0.12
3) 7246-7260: 0.03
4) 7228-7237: 0.07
